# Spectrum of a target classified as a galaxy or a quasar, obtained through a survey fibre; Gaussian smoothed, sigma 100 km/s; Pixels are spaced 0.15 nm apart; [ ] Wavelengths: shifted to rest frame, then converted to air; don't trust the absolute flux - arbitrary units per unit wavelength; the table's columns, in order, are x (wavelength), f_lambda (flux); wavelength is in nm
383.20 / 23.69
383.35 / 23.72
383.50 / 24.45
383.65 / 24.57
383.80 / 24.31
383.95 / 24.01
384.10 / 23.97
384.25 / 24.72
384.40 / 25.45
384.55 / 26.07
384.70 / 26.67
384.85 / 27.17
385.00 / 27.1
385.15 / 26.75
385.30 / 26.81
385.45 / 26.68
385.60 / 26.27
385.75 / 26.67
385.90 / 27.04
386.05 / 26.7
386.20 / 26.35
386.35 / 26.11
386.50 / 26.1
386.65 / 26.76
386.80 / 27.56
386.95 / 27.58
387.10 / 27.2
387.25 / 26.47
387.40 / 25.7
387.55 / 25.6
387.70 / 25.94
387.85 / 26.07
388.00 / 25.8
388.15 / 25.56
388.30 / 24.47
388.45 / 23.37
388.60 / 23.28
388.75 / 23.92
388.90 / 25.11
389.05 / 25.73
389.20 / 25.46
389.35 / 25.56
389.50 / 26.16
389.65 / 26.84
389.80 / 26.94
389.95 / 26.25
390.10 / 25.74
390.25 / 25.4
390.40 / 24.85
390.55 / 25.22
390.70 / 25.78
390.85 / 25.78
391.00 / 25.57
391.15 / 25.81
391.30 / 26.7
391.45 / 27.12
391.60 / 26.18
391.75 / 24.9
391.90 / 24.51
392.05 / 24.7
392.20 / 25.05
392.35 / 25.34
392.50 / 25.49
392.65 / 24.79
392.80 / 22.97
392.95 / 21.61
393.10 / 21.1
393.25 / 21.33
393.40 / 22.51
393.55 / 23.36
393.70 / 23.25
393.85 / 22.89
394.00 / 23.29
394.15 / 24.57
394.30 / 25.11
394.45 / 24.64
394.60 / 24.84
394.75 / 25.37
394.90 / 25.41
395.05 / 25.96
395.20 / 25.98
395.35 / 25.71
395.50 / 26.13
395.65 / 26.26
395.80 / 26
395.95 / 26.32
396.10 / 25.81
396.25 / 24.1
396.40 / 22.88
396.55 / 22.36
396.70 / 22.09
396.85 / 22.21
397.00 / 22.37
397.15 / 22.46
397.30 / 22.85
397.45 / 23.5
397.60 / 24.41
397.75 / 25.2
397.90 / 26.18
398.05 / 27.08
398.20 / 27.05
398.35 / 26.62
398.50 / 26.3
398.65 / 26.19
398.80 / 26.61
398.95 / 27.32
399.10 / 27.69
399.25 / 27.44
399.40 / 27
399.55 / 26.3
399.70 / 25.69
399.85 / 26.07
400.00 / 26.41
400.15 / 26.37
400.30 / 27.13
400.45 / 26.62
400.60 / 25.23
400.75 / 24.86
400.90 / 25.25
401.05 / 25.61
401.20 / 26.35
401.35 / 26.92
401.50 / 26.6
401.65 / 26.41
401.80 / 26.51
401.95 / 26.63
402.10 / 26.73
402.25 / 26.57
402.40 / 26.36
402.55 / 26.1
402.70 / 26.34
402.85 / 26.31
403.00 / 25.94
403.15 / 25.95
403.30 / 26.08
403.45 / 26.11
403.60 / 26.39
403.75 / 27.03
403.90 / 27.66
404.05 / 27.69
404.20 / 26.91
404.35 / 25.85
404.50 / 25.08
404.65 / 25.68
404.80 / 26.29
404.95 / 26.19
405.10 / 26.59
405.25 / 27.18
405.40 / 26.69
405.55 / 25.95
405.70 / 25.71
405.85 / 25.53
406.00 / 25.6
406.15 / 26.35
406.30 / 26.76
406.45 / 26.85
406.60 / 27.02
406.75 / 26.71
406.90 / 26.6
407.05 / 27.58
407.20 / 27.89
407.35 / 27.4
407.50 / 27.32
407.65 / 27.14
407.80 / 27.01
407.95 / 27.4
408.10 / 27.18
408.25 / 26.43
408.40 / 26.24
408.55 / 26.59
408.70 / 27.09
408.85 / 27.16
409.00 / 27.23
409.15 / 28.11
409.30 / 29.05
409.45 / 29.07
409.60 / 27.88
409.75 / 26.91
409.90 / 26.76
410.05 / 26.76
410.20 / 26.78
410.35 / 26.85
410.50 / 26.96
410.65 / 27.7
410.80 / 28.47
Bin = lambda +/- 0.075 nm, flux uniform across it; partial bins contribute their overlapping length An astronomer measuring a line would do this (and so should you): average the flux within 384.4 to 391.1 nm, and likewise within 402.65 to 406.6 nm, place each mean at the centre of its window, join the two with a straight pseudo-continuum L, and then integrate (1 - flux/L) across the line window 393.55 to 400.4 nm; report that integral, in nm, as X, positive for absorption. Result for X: 0.255 nm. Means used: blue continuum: 26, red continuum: 26.3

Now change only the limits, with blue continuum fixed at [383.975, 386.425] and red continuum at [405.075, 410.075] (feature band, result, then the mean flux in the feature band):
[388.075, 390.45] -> 0.10 nm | 25.3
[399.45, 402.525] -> 0.06 nm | 26.2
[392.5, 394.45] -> 0.24 nm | 23.2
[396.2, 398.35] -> 0.21 nm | 24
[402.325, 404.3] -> 0.02 nm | 26.5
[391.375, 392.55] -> 0.05 nm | 25.4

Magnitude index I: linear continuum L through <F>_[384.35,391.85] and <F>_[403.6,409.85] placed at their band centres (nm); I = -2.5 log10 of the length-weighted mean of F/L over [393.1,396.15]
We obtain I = 0.071 mag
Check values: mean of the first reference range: 26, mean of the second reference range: 26.9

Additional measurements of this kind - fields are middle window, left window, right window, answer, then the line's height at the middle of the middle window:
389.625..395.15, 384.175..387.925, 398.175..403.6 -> 0.07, 26.4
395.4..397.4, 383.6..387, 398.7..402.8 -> 0.10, 26.3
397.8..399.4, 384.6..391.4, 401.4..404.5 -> -0.02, 26.3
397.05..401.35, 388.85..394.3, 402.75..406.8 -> -0.01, 25.7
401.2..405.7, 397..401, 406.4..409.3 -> 0.00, 26.5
